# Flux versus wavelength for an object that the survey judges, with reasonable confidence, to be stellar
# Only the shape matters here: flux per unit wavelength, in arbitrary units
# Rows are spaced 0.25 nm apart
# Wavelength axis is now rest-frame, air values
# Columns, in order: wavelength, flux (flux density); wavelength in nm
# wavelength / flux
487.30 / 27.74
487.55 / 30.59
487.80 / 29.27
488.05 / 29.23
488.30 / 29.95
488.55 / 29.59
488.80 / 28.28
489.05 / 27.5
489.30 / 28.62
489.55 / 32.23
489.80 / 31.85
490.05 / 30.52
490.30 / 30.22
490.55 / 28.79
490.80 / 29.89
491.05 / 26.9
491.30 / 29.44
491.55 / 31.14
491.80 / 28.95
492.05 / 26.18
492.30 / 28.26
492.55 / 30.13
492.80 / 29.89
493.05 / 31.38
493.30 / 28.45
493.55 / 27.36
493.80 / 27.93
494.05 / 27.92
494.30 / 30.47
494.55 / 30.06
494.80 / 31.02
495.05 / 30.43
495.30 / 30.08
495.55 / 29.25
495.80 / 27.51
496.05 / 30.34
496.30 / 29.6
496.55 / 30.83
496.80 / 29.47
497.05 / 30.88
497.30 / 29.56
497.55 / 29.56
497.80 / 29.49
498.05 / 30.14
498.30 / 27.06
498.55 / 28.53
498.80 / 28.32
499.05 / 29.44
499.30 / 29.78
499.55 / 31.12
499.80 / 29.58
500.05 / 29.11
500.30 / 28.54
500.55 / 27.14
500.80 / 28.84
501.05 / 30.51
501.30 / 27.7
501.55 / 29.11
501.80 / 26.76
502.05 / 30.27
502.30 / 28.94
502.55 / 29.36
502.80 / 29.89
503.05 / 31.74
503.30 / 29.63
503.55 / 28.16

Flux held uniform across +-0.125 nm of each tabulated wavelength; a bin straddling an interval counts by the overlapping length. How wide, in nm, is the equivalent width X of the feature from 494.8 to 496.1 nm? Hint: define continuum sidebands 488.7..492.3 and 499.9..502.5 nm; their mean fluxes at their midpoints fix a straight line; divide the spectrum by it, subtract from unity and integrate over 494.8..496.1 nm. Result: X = -0.03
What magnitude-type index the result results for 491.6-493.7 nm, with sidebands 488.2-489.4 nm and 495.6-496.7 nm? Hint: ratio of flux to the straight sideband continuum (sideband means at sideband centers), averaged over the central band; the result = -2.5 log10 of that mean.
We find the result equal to 0.01 mag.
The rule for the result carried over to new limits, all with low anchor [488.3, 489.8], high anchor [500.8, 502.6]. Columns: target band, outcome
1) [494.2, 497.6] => -0.03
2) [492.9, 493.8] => 0.01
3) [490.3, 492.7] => 0.02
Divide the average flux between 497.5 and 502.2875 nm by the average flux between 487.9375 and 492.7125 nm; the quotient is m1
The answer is 1.0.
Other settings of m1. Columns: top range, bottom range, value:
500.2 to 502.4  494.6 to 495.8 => 0.96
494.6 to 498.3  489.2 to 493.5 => 1.01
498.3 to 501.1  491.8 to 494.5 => 1.01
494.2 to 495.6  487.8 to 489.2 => 1.05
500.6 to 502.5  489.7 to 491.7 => 0.97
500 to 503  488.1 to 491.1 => 0.98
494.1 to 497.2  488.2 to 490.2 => 1.00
